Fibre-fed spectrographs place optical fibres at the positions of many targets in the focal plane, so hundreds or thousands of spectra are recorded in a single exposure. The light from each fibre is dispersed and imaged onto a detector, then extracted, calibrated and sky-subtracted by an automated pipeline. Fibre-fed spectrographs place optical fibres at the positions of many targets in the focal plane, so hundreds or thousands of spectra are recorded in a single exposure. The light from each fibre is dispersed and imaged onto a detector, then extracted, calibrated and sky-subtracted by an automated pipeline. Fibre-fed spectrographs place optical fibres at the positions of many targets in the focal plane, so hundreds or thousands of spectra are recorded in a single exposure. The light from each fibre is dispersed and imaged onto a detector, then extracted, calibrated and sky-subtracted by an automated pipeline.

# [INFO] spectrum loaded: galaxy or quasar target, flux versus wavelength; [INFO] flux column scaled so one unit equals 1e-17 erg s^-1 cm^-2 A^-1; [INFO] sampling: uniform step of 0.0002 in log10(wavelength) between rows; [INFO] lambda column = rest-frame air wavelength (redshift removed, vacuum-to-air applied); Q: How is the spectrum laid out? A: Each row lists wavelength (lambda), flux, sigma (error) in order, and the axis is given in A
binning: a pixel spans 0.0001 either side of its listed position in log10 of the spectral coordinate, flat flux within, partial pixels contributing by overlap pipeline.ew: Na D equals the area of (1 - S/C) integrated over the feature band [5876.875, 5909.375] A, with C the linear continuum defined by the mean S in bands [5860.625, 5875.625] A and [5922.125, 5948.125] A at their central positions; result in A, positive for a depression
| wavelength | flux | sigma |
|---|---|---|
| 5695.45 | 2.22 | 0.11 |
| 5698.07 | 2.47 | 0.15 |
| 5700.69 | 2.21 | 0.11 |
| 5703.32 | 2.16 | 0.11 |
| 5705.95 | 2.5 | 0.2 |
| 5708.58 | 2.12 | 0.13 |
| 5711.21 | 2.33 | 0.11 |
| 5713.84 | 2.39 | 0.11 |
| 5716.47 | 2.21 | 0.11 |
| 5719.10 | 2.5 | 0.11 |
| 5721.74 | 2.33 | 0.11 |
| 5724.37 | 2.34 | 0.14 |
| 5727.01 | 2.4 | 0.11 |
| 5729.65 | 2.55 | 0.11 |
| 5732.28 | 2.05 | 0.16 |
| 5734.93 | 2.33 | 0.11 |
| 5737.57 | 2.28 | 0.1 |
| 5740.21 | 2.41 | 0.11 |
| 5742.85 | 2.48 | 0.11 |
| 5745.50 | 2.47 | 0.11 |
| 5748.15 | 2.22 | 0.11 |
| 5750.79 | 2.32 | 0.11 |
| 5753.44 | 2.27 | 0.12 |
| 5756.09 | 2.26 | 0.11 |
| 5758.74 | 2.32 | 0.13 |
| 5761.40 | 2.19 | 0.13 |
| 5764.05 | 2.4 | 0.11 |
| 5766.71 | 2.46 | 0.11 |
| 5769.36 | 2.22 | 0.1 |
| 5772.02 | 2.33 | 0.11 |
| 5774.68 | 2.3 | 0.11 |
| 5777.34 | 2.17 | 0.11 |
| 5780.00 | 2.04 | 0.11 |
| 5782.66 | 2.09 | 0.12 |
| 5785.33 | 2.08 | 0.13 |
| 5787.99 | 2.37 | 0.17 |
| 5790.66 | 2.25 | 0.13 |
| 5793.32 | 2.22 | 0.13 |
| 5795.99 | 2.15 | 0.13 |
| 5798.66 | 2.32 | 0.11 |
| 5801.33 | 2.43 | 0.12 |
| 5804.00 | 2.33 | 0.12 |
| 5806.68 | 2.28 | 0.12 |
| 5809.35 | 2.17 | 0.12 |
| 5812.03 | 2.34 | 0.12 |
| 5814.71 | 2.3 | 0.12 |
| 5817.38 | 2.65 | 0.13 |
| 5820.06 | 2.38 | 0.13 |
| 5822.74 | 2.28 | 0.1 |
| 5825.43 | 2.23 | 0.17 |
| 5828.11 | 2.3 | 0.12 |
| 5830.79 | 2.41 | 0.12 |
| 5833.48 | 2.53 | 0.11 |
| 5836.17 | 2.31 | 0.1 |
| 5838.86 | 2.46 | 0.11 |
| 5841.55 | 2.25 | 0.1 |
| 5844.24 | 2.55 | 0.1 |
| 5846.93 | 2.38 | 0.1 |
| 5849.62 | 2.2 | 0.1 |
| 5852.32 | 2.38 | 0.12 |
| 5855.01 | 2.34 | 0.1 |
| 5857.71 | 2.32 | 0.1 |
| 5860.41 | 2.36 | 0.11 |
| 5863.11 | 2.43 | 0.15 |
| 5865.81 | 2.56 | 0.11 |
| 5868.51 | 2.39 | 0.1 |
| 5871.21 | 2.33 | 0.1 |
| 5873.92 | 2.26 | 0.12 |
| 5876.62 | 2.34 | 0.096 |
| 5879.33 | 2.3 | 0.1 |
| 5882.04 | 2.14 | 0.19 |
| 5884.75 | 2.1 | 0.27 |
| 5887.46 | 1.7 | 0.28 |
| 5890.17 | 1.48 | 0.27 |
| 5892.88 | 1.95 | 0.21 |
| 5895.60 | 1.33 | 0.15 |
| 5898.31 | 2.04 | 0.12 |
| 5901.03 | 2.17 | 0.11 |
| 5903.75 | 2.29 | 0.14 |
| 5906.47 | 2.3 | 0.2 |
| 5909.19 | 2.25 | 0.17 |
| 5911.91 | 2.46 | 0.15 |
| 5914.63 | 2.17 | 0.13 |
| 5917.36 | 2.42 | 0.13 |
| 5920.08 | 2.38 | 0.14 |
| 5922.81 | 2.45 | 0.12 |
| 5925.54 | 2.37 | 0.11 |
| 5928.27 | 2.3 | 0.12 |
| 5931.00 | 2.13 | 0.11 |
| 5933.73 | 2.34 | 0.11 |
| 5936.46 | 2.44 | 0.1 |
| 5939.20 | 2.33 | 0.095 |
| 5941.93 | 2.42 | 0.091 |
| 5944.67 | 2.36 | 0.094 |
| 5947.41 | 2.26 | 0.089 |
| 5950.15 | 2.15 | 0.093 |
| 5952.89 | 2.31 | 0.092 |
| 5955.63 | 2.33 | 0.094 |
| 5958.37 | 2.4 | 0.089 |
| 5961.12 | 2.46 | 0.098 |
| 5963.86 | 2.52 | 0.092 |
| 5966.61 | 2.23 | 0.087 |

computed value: 5.0 A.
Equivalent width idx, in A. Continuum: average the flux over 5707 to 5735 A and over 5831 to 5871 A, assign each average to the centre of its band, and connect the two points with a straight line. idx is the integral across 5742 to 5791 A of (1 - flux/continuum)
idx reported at 1.5 A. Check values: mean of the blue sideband 2.32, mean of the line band 2.27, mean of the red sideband 2.39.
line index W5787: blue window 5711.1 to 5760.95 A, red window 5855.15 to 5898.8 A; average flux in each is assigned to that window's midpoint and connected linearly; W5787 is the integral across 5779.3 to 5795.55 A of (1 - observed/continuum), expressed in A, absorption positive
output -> 0.6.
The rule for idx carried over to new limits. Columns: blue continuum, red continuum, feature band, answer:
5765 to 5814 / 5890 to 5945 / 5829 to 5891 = -1.5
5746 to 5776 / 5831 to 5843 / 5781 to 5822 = 1.1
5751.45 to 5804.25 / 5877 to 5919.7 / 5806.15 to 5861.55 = -4.5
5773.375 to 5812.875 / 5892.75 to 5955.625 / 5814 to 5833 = -1.1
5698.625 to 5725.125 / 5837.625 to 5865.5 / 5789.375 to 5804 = 0.4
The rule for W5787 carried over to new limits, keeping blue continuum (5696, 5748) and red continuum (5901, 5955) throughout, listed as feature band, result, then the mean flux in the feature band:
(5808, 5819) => -0.2 A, 2.37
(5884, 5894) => 2.3 A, 1.79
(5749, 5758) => 0.2 A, 2.28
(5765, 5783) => 0.7 A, 2.24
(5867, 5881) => 0.0 A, 2.32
